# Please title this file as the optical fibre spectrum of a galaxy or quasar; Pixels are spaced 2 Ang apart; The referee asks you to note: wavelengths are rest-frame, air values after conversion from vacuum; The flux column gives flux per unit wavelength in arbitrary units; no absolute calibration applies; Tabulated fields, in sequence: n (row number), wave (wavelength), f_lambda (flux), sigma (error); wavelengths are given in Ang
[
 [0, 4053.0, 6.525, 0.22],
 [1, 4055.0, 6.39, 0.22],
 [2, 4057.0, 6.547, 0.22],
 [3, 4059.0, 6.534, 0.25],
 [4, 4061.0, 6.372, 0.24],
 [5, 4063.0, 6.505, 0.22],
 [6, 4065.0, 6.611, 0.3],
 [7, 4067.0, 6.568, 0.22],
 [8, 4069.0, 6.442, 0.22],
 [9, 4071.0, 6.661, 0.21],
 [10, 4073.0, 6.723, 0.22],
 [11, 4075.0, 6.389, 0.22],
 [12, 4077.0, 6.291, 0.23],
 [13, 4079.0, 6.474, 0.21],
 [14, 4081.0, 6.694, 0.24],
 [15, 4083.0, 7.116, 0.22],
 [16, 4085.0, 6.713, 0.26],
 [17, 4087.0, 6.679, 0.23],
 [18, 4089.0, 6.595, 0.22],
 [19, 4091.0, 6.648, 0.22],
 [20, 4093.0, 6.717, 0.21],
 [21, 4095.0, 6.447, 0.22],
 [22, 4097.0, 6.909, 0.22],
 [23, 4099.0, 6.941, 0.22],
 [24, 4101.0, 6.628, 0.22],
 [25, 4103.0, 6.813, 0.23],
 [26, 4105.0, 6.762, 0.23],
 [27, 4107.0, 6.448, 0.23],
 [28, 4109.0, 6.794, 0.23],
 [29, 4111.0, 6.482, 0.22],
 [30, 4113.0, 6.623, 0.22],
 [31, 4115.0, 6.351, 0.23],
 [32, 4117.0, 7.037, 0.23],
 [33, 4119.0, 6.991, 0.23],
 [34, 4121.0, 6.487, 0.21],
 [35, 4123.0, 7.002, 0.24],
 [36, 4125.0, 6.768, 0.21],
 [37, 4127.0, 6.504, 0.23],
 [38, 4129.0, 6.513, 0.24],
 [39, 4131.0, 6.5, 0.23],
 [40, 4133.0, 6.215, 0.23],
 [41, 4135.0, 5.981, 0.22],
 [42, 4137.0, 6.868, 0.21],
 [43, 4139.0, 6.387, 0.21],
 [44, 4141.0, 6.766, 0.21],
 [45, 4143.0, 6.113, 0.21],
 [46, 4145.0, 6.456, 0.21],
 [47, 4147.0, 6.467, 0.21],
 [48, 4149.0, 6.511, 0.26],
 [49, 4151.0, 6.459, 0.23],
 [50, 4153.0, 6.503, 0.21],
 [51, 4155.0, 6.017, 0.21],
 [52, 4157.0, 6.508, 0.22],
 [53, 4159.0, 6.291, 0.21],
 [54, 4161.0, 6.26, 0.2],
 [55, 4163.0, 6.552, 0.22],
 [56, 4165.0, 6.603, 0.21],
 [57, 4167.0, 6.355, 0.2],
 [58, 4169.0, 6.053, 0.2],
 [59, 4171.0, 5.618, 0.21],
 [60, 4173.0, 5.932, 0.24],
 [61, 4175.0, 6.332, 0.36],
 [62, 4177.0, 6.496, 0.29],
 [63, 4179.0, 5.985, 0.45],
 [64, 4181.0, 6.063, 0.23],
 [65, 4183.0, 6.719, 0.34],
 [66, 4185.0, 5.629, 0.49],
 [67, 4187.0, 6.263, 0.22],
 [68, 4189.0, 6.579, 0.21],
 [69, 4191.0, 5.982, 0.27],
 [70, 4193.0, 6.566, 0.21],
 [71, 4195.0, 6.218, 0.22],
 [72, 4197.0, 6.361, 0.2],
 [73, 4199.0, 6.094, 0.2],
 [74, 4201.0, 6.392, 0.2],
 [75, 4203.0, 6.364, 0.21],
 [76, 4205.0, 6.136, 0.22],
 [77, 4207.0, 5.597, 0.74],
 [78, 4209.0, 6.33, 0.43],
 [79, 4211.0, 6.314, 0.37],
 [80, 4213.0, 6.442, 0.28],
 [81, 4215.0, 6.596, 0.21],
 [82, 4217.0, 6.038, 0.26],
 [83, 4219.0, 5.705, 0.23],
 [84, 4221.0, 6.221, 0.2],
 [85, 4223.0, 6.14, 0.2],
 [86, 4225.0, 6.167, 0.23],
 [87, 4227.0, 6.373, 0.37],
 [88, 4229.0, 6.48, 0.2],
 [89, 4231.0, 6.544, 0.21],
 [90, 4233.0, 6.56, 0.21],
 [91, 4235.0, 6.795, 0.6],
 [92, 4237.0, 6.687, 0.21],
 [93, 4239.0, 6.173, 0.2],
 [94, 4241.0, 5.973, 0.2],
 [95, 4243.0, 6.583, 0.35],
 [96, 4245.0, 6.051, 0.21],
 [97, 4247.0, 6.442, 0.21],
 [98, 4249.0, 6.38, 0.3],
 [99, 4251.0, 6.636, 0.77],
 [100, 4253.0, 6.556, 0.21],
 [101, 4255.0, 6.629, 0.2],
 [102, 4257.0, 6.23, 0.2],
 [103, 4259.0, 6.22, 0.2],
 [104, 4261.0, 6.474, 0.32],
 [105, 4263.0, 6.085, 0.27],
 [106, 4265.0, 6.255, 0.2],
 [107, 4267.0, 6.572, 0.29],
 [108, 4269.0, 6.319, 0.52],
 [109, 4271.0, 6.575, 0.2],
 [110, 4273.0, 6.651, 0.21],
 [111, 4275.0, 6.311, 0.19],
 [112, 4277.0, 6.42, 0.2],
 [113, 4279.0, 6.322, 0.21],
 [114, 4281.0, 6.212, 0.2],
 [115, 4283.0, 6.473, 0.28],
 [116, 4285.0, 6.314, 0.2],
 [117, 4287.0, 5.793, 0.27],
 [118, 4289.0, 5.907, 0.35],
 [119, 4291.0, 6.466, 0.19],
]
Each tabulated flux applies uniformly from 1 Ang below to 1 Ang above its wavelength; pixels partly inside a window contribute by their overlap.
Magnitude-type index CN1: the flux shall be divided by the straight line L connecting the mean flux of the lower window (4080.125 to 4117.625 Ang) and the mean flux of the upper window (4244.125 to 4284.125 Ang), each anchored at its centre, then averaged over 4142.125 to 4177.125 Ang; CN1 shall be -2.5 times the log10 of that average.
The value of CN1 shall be 0.05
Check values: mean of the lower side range 6.7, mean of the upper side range 6.39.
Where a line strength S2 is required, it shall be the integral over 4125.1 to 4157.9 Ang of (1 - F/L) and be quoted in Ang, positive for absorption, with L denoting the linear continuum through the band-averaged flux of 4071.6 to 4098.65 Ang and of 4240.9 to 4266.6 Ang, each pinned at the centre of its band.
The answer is 0.6 Ang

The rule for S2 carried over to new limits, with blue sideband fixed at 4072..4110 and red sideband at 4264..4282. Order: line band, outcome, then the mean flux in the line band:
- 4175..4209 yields 1.57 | 6.22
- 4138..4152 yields 0.30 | 6.45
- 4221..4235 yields 0.16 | 6.4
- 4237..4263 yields 0.30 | 6.36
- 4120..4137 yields 0.26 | 6.52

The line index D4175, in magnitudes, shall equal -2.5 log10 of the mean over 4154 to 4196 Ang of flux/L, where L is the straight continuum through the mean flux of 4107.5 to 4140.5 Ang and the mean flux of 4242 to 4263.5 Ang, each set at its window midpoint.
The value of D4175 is 0.047 mag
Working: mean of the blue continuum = 6.59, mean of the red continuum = 6.4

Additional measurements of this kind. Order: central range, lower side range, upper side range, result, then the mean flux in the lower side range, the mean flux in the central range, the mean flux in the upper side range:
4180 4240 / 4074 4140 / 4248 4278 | 0.04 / 6.63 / 6.28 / 6.42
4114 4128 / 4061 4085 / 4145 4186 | -0.05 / 6.58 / 6.73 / 6.27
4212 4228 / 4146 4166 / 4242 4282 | 0.03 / 6.42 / 6.21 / 6.4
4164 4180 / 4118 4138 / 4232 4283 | 0.06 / 6.58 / 6.17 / 6.41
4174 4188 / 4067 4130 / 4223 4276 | 0.05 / 6.66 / 6.21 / 6.41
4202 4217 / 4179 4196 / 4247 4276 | 0.01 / 6.24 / 6.24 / 6.42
